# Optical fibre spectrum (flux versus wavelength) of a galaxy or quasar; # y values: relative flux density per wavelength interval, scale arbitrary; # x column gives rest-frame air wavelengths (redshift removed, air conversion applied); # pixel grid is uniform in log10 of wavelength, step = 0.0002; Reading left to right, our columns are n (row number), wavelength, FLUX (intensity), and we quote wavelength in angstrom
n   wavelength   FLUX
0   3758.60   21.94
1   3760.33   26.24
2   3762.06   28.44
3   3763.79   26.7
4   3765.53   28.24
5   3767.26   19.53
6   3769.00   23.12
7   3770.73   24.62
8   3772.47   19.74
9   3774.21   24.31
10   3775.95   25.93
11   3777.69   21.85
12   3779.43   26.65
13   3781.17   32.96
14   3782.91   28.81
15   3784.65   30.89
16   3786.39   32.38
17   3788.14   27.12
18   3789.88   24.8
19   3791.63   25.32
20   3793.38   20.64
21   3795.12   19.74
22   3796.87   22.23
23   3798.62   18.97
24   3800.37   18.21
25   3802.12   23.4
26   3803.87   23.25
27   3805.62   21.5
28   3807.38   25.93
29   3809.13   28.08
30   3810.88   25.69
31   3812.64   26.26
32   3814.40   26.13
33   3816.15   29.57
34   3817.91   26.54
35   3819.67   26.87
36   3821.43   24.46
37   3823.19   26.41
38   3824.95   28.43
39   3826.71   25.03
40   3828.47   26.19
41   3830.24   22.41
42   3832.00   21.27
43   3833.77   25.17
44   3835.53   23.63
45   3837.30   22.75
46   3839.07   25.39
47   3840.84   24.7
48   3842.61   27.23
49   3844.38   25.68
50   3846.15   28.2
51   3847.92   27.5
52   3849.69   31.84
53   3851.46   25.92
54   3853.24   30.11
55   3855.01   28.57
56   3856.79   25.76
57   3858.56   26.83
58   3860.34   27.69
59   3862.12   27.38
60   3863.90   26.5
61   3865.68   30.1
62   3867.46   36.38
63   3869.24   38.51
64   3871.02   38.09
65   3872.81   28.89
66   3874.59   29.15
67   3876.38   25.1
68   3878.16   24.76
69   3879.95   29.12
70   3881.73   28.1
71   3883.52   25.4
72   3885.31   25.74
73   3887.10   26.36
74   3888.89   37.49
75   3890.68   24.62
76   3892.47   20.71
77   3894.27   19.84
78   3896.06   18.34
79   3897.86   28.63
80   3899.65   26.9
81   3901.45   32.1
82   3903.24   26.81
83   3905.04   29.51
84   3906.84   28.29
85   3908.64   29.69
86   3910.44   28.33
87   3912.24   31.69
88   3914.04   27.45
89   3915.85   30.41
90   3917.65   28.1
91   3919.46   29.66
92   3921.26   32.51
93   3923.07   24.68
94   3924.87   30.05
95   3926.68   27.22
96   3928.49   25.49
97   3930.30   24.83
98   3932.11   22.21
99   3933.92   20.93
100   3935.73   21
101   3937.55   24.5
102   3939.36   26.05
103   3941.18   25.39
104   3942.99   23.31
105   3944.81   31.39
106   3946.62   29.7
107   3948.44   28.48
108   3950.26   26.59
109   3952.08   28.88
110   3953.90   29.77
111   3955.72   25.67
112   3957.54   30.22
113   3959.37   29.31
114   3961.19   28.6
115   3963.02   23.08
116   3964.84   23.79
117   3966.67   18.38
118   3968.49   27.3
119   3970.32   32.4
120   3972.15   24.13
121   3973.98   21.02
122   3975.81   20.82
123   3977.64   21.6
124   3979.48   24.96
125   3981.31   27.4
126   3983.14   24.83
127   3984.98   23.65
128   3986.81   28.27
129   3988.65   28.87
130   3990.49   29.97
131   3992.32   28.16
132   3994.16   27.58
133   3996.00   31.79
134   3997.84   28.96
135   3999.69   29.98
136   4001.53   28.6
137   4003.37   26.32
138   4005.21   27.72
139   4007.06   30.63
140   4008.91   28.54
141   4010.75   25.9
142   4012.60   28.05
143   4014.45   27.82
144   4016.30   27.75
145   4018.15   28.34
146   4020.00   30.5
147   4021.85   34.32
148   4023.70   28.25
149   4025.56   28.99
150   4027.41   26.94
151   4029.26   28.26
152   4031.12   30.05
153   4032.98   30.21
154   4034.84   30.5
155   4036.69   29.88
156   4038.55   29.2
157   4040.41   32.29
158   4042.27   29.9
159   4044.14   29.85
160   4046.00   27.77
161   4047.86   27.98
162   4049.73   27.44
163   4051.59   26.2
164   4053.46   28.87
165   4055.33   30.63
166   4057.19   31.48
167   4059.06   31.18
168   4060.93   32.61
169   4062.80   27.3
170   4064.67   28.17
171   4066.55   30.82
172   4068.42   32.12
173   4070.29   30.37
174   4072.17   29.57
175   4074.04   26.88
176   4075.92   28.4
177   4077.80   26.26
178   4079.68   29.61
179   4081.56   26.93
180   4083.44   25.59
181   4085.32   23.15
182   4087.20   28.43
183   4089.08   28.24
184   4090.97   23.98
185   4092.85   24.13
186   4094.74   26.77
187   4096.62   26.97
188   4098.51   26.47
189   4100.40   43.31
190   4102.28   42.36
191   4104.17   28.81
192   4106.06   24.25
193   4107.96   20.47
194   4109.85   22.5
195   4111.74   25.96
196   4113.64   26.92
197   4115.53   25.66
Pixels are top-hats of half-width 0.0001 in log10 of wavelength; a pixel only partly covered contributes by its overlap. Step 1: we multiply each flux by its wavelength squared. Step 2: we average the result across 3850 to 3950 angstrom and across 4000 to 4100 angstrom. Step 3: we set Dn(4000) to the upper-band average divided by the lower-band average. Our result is 1.1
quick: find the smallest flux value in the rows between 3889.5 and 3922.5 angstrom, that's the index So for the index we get 18.34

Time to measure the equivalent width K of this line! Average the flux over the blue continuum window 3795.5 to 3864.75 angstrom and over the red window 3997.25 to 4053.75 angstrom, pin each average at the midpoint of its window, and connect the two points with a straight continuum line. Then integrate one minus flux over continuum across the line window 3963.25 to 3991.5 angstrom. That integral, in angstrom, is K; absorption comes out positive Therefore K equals 3.0 angstrom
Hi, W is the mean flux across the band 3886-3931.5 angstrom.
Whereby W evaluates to 27.5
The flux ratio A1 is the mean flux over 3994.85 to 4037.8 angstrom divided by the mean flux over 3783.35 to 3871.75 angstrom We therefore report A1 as 1.10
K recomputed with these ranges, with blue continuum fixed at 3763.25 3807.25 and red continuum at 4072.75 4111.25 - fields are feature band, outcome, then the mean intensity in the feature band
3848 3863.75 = -1.7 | 27.9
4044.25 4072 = -2.2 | 29.5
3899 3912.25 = -1.7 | 29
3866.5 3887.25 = -3.6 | 29.7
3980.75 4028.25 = -2.9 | 28.4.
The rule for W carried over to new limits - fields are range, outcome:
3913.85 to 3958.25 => 27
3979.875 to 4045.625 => 28.8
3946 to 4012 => 27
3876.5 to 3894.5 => 26.4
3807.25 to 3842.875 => 25.6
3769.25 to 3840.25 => 25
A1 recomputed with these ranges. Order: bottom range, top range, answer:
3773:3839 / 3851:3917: 1.13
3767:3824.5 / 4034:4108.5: 1.16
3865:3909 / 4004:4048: 1.03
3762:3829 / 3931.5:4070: 1.10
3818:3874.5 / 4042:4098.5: 1.02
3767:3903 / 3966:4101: 1.07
